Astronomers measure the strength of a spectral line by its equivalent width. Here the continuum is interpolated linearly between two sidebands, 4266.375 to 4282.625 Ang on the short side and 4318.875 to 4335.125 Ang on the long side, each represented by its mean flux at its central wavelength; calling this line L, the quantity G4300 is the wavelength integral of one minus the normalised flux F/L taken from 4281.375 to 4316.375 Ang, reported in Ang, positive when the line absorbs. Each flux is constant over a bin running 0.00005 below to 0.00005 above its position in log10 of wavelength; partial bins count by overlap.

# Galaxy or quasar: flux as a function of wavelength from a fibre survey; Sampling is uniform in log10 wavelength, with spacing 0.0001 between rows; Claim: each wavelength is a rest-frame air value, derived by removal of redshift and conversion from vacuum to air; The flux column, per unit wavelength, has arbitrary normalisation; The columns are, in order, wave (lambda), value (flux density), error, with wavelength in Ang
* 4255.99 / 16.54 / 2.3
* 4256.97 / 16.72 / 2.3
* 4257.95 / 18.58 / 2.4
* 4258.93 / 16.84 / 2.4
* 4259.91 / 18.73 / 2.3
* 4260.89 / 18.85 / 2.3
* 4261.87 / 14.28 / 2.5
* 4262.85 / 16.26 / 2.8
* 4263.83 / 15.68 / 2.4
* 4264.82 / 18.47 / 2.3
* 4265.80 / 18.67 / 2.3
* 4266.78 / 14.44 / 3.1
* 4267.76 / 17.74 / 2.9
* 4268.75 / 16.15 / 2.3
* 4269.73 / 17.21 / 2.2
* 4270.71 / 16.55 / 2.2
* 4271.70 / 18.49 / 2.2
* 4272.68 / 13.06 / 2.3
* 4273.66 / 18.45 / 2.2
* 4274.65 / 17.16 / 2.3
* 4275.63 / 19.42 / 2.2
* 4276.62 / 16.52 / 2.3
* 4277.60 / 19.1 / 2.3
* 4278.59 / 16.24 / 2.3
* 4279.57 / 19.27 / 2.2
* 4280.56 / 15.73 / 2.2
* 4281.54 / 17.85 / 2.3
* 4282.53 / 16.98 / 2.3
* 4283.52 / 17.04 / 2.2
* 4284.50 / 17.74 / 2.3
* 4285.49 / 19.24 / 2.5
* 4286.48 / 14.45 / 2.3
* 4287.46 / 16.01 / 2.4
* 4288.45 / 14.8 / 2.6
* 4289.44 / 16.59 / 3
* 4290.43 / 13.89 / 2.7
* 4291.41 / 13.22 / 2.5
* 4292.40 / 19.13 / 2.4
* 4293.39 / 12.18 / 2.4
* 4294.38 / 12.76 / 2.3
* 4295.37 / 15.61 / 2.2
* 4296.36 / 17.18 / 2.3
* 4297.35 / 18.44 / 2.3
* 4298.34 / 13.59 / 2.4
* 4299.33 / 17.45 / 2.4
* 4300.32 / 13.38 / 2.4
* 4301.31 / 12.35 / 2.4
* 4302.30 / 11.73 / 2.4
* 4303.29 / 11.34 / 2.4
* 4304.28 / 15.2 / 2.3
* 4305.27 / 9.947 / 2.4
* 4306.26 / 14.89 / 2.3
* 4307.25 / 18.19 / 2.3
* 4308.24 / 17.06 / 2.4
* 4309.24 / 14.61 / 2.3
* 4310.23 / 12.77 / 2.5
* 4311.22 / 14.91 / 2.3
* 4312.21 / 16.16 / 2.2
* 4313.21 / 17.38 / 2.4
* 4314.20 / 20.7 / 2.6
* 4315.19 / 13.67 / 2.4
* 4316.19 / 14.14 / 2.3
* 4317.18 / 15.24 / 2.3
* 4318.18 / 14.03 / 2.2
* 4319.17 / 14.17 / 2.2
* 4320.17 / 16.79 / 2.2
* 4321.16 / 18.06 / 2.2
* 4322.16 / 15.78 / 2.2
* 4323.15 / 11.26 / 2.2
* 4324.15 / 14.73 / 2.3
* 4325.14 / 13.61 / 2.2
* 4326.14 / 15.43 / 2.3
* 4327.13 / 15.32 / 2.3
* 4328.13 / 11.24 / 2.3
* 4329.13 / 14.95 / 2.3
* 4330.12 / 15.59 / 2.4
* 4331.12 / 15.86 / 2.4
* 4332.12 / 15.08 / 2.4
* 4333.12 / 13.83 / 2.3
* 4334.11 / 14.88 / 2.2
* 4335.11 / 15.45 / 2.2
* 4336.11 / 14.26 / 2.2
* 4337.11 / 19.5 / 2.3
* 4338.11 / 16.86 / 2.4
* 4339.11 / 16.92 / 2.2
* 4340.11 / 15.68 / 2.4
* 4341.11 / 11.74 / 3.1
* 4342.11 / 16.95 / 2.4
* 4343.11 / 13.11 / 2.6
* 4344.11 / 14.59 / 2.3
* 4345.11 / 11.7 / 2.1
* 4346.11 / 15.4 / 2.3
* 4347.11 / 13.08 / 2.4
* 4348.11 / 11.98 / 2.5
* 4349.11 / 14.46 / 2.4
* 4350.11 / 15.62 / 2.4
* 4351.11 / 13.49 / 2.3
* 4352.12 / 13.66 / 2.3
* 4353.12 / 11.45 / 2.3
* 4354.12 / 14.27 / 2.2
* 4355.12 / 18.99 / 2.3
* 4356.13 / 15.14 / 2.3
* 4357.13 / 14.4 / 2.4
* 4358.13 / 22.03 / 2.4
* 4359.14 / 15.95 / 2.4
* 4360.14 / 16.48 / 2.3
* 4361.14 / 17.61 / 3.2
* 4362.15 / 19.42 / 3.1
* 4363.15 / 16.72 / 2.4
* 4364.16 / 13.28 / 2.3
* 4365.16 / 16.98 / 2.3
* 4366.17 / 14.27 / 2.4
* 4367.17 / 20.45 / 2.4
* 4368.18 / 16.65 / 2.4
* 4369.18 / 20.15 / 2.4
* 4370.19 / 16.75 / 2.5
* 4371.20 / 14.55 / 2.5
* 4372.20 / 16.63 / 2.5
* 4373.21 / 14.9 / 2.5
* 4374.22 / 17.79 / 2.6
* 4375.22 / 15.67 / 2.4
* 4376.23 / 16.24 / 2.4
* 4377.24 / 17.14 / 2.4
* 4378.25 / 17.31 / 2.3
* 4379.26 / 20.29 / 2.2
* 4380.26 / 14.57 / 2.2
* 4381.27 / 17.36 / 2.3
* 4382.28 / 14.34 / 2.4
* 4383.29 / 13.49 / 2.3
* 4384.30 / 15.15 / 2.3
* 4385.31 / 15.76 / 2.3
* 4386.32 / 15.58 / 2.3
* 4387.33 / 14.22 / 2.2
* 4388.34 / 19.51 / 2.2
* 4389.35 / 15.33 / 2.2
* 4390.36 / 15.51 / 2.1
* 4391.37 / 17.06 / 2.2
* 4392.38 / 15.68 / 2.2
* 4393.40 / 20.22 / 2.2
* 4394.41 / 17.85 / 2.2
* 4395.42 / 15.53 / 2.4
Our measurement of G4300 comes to 1.5 Ang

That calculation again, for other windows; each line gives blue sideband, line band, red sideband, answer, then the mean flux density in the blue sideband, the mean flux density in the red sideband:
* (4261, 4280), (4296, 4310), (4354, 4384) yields 1.9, 17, 16.7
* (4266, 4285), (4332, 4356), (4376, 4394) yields 2.8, 17.1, 16.4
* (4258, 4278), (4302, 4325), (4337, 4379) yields 2.2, 17.1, 15.8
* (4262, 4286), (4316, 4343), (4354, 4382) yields 3.1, 17.2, 16.9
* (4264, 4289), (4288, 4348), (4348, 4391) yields 6.3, 17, 16.1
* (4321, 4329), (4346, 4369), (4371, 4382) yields 0.0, 14.3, 16.6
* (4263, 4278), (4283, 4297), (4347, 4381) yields 1.0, 17.1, 16.2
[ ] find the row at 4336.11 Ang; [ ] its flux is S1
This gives 14.26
